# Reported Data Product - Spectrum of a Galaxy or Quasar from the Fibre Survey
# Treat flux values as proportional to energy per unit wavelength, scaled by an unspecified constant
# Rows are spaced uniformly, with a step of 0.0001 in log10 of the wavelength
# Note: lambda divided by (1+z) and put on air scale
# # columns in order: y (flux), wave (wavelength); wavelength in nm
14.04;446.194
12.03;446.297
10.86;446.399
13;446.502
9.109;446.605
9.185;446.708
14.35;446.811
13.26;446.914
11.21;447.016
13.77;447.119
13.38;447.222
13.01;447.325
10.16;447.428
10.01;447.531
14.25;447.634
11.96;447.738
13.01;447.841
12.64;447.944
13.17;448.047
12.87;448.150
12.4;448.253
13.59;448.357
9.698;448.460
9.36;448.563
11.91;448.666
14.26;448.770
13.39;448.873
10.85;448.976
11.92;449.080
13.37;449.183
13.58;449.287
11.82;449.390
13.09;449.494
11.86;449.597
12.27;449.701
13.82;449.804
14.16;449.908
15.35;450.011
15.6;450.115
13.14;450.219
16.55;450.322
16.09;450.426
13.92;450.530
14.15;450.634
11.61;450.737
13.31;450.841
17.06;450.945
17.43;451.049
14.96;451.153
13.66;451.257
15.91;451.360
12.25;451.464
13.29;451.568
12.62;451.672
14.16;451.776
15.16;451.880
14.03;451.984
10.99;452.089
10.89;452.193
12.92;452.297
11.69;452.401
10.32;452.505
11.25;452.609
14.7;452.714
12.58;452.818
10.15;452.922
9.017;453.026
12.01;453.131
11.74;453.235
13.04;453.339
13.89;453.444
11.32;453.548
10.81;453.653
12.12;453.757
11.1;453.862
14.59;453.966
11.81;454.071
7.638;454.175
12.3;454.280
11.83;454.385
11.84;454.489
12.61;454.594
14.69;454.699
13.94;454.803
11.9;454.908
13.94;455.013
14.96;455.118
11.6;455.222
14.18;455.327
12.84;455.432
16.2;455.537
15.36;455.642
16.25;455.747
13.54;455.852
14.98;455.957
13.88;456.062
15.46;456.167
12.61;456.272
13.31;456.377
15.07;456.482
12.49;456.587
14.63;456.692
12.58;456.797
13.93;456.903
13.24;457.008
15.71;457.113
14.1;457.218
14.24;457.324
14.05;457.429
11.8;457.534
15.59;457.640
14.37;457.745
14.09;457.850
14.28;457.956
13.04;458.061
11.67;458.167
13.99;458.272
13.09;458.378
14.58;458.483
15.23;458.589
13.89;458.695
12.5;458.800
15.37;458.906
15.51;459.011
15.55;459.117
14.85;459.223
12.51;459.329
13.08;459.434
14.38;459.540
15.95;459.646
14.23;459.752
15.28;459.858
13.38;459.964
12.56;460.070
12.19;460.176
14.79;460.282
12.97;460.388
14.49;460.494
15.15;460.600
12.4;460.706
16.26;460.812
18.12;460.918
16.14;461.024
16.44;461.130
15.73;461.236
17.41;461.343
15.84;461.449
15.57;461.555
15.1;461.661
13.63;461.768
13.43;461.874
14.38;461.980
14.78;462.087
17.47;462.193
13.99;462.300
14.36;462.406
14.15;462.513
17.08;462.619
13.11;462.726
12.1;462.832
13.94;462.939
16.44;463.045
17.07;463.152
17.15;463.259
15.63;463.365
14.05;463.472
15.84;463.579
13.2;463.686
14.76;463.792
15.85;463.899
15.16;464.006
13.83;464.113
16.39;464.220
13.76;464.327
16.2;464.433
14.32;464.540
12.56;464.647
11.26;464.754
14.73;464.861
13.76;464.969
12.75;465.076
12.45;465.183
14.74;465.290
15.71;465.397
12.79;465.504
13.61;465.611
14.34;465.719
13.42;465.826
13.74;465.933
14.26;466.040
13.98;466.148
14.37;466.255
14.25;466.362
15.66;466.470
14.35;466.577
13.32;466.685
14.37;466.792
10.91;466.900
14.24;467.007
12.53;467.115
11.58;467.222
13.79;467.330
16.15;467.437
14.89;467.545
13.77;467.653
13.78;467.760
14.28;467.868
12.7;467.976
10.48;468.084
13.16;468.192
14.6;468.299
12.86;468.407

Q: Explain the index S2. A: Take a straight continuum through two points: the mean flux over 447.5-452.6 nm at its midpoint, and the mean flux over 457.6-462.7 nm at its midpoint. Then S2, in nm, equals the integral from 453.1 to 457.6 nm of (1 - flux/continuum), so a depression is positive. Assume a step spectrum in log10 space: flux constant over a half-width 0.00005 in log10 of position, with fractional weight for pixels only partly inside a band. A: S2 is 0.21 nm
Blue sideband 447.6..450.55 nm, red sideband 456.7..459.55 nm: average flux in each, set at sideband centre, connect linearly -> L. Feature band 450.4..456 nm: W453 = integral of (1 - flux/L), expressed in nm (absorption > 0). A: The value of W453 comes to 0.17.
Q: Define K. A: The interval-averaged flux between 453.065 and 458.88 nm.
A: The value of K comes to 13.4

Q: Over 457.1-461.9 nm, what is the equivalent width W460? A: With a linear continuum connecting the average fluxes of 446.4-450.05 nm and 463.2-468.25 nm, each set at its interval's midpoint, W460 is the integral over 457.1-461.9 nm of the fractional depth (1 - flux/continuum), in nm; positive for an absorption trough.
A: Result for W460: -0.36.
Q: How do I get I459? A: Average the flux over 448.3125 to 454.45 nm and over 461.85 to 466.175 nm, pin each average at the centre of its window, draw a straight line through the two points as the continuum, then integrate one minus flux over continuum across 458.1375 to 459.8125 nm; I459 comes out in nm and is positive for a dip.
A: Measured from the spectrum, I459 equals -0.05 nm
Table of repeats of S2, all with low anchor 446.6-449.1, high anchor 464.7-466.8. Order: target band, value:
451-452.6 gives -0.10 nm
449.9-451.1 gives -0.24 nm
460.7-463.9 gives -0.40 nm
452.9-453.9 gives 0.09 nm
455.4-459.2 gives -0.31 nm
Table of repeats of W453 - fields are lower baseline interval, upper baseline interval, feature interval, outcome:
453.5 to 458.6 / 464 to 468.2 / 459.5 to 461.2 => -0.14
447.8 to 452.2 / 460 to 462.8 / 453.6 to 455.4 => 0.20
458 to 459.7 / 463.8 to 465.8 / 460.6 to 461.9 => -0.13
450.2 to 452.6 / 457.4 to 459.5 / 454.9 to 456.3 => -0.04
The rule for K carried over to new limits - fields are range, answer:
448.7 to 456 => 13.2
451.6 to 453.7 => 12.2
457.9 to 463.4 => 14.7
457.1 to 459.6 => 14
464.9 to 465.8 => 13.8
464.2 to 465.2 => 13.8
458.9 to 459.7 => 14.6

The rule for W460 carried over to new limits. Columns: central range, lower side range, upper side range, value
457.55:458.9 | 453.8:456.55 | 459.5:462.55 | 0.03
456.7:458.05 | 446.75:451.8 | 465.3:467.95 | -0.04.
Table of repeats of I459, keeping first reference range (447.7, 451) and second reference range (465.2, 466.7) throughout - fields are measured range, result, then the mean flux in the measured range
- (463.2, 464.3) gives -0.09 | 15.2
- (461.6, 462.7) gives -0.07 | 14.8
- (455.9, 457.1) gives -0.03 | 13.9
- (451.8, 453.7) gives 0.19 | 12.1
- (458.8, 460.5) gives -0.04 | 14.1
